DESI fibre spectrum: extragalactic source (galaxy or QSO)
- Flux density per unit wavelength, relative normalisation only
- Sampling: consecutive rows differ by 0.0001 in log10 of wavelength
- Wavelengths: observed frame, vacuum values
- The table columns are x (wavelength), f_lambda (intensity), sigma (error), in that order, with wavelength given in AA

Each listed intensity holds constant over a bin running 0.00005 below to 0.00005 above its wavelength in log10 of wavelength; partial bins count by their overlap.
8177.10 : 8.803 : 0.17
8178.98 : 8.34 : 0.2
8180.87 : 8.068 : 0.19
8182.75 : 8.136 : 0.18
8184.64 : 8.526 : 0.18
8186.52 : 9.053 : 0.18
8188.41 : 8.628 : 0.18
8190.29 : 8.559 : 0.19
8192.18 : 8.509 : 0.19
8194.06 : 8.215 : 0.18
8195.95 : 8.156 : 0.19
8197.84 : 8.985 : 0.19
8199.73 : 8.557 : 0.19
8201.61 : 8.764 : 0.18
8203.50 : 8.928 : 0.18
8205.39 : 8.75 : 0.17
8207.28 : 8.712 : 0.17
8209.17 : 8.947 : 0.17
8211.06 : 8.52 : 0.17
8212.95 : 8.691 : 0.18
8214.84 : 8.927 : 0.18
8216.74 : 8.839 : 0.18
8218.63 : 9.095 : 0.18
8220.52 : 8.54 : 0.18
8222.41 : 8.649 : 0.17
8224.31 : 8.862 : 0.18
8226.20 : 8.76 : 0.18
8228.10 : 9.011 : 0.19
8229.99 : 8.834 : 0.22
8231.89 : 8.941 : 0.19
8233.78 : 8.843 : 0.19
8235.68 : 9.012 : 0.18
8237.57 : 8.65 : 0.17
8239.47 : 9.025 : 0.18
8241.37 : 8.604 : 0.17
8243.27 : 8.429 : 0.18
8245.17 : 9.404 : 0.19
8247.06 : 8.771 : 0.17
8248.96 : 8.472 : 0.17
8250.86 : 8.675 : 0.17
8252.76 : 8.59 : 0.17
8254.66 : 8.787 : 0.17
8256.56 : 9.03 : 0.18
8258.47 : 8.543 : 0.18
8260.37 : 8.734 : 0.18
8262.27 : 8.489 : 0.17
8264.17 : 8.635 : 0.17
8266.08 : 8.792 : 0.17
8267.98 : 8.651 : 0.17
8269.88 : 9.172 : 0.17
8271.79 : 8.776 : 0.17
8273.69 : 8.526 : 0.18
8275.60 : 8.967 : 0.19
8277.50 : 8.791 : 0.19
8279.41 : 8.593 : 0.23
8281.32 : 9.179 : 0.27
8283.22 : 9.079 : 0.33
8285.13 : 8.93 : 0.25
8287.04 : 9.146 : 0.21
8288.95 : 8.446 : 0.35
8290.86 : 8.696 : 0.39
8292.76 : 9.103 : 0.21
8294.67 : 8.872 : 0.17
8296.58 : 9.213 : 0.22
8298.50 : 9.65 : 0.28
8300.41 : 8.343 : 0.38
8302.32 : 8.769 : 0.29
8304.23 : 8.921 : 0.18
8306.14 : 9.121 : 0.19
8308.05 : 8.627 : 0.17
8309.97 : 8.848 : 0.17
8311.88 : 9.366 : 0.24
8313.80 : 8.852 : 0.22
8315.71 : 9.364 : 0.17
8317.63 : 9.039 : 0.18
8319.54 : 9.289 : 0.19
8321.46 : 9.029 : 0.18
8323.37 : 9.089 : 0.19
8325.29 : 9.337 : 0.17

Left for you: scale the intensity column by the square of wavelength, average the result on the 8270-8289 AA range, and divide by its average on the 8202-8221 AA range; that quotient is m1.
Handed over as 1.0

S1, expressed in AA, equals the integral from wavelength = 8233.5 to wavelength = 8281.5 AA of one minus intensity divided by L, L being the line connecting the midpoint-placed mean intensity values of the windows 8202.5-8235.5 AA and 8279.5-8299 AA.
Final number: 0.8 AA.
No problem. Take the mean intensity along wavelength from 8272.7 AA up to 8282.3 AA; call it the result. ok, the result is 8.82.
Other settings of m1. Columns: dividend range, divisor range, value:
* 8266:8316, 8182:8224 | 1.05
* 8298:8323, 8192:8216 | 1.07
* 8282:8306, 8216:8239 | 1.03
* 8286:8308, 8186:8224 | 1.05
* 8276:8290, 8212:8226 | 1.03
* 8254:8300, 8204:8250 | 1.02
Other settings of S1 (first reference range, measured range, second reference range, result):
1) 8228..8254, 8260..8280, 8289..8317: 0.3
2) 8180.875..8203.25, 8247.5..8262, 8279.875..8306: 0.2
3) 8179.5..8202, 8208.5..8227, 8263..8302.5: -0.4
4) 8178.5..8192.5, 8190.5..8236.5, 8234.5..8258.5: -0.7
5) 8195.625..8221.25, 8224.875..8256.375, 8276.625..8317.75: 0.1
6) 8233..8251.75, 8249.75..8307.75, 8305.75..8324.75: 0.6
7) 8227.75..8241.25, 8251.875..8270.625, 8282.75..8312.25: 0.3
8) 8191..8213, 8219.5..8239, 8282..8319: -0.2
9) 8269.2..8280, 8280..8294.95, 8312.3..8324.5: -0.1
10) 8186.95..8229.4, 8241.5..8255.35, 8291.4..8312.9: 0.2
